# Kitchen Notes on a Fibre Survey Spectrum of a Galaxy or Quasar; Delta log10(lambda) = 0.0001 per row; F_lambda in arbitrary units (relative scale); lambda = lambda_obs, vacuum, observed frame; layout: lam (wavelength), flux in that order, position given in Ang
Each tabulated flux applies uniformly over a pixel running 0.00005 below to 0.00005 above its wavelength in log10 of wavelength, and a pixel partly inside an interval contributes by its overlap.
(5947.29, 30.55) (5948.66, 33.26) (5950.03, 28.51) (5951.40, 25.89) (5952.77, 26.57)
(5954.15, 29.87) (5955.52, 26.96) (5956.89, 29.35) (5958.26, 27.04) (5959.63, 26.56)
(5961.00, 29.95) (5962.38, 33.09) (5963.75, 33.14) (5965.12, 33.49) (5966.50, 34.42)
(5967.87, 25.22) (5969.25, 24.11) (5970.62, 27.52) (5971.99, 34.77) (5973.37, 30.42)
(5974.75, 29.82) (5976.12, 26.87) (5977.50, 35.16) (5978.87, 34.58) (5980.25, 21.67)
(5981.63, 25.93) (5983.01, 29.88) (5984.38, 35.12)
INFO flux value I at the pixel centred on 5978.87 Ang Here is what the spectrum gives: 34.58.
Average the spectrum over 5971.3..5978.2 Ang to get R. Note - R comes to 31.4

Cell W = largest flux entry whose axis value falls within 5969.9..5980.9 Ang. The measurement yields 35.16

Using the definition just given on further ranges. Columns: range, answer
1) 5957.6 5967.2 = 34.42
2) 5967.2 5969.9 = 25.22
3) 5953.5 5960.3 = 29.87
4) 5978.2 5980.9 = 34.58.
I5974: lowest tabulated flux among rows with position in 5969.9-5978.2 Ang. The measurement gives 26.87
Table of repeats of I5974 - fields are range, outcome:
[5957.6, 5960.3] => 26.56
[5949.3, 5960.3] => 25.89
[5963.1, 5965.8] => 33.14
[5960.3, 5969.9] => 24.11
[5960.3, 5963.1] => 29.95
